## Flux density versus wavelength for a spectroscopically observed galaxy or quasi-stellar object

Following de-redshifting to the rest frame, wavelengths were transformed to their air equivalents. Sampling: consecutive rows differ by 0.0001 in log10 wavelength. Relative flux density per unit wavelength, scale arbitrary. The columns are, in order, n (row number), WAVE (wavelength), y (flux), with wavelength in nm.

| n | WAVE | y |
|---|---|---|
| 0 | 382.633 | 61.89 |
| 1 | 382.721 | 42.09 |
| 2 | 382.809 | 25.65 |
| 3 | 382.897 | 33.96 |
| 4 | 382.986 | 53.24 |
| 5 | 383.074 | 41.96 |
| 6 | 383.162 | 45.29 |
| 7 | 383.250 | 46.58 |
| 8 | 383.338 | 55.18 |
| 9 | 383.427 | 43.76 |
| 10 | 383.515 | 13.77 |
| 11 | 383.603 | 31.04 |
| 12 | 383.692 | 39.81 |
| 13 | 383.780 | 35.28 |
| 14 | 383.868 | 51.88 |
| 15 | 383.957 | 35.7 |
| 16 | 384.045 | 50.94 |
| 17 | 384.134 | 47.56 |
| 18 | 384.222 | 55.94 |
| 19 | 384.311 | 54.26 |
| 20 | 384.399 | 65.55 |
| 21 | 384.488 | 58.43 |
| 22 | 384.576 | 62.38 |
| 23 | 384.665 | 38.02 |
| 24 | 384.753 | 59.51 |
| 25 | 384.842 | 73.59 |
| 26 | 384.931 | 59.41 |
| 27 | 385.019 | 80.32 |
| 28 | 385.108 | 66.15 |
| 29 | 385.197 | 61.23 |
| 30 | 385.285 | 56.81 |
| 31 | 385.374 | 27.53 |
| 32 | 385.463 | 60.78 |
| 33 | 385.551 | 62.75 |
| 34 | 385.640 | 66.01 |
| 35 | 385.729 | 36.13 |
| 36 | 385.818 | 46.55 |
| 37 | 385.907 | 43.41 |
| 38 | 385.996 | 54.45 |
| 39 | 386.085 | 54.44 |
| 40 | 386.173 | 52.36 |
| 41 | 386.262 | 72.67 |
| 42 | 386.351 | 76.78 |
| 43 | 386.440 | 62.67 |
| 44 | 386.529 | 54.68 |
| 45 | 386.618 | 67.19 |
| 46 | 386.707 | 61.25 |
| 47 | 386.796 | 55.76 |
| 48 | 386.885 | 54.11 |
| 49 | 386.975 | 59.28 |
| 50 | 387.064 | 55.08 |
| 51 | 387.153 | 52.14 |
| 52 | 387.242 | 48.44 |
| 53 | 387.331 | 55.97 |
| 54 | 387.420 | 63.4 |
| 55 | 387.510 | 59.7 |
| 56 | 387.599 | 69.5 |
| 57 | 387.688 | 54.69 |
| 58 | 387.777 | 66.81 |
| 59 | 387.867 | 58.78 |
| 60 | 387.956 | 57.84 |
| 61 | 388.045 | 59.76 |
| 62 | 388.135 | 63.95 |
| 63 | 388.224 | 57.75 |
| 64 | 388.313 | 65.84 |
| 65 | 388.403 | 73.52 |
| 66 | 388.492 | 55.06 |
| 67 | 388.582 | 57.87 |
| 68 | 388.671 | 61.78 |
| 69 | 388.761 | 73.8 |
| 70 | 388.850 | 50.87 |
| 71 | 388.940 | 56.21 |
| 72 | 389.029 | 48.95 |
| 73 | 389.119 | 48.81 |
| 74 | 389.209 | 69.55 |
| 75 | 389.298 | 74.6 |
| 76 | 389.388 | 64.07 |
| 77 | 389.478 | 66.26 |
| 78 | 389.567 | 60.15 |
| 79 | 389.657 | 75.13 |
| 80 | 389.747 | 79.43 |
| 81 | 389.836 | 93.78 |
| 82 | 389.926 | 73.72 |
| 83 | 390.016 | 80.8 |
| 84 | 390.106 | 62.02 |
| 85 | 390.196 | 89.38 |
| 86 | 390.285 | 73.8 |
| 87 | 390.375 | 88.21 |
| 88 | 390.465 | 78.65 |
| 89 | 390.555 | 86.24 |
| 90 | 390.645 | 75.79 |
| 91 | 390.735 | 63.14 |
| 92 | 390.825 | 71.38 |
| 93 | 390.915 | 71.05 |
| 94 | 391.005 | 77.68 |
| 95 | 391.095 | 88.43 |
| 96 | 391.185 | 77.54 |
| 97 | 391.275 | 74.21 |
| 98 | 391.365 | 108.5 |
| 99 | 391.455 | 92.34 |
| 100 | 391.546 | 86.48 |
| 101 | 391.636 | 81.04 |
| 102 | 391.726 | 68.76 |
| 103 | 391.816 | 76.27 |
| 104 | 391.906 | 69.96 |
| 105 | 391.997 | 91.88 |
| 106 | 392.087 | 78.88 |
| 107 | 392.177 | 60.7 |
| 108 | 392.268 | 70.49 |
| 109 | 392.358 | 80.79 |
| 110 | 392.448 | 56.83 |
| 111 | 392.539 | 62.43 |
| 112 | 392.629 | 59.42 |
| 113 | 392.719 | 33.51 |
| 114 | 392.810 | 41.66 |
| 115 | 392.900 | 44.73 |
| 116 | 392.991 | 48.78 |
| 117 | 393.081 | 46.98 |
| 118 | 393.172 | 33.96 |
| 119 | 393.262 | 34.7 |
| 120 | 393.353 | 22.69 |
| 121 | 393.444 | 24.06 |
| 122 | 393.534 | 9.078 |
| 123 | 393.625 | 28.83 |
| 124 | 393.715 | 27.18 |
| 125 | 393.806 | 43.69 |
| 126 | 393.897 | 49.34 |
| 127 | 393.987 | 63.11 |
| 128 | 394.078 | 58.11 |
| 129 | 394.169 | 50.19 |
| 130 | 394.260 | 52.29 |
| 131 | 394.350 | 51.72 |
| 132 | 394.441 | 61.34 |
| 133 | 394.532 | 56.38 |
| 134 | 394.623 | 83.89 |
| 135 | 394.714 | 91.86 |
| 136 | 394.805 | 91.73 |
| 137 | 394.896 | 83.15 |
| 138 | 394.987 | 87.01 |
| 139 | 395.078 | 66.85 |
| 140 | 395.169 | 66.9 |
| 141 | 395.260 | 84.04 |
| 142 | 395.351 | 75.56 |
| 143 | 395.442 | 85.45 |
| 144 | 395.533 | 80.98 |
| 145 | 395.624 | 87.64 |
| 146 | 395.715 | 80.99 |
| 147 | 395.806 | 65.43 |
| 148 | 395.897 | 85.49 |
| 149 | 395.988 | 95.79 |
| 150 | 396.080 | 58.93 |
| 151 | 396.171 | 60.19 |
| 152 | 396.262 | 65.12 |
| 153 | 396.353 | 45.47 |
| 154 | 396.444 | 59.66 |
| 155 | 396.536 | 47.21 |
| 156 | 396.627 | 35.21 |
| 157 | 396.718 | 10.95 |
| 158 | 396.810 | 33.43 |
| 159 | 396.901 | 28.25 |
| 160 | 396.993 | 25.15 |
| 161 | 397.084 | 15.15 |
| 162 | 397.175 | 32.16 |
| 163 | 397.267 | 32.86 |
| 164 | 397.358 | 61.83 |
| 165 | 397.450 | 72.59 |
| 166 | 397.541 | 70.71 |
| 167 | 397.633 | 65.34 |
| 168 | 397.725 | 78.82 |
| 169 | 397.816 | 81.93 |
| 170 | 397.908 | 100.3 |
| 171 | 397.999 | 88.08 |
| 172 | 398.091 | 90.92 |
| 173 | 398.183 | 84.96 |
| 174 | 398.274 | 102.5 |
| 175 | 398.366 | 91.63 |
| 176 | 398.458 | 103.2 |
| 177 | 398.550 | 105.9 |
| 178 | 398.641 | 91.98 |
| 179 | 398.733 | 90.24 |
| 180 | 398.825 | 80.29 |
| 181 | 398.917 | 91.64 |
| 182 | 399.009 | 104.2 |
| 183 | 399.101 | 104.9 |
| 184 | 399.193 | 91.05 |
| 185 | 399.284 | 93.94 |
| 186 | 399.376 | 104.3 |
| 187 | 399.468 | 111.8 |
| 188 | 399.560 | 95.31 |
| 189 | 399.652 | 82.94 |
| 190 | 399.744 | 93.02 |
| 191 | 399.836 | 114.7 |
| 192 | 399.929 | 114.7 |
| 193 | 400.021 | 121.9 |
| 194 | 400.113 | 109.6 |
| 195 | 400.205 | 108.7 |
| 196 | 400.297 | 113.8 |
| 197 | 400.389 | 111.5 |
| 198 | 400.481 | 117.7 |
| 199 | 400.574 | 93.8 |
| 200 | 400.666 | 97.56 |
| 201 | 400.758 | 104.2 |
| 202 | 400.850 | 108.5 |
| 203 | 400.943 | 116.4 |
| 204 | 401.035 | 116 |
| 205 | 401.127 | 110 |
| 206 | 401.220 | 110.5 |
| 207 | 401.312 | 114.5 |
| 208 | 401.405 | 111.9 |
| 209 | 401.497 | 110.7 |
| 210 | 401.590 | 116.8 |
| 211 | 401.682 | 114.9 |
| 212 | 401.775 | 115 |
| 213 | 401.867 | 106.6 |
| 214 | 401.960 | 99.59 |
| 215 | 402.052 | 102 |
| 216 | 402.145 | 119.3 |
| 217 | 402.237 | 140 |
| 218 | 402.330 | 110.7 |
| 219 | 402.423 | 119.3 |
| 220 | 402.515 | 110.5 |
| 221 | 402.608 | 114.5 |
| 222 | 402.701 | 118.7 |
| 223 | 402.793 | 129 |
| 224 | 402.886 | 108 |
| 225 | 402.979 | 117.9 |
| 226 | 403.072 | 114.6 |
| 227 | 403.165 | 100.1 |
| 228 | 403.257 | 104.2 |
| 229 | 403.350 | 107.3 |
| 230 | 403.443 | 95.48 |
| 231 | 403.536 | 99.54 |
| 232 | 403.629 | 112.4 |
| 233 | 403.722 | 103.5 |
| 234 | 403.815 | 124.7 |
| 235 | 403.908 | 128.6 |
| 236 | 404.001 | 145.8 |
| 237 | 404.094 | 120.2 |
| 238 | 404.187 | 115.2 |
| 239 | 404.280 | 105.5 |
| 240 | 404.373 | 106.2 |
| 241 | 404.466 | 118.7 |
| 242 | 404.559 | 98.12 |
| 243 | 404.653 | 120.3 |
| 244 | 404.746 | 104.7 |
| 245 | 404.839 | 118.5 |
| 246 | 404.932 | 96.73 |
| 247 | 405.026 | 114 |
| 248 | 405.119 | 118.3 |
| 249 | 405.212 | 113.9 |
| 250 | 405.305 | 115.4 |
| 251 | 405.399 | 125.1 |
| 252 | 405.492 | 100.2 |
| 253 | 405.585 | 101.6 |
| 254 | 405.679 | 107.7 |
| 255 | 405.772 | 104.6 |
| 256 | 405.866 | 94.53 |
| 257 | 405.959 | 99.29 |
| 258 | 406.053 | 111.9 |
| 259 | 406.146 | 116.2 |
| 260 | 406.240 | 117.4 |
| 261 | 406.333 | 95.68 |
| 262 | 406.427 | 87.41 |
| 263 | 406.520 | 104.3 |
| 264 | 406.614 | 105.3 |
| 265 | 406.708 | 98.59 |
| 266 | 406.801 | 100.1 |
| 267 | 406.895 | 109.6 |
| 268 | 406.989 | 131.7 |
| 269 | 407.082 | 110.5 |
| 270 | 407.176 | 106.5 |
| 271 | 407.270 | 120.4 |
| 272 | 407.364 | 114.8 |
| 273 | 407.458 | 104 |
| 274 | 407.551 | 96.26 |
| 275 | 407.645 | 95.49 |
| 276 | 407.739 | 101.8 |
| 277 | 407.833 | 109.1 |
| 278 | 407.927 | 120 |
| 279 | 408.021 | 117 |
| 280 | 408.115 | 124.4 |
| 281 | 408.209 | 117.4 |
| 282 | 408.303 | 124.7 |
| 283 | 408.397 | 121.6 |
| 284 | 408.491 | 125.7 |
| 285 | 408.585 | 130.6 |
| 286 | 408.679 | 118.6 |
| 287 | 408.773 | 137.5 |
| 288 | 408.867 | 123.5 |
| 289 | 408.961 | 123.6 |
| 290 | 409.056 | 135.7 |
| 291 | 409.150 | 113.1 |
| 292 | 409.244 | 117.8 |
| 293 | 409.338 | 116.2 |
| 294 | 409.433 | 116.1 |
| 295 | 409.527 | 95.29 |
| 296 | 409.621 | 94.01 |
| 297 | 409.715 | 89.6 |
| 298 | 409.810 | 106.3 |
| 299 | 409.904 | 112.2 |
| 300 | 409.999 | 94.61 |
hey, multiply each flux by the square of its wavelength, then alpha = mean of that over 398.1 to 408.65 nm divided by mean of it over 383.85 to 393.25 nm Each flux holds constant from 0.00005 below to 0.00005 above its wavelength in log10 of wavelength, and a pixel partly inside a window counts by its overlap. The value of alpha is 1.85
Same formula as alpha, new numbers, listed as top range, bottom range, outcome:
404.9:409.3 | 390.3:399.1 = 1.79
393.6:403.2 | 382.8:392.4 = 1.46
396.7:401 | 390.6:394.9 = 1.45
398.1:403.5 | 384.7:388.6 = 1.94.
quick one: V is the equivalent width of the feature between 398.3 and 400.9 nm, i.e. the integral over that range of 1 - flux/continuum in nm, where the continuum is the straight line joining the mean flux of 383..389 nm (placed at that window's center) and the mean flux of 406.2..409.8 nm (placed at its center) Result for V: -0.32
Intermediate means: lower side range 55.5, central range 102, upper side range 112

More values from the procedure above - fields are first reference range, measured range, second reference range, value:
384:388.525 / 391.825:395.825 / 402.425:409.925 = 0.95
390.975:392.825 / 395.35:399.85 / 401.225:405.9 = 0.88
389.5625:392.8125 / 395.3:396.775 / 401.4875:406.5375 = 0.39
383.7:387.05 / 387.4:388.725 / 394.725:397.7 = -0.10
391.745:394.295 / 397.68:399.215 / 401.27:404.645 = -0.15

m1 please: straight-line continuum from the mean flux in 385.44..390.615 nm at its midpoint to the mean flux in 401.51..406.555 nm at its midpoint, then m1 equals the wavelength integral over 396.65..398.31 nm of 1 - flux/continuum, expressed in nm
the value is 0.60 nm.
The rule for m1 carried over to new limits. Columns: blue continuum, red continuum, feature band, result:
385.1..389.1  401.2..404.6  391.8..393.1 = 0.25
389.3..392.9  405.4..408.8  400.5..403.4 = -0.38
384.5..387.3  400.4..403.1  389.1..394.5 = 0.90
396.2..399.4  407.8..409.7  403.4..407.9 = -0.20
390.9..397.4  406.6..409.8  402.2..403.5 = -0.28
